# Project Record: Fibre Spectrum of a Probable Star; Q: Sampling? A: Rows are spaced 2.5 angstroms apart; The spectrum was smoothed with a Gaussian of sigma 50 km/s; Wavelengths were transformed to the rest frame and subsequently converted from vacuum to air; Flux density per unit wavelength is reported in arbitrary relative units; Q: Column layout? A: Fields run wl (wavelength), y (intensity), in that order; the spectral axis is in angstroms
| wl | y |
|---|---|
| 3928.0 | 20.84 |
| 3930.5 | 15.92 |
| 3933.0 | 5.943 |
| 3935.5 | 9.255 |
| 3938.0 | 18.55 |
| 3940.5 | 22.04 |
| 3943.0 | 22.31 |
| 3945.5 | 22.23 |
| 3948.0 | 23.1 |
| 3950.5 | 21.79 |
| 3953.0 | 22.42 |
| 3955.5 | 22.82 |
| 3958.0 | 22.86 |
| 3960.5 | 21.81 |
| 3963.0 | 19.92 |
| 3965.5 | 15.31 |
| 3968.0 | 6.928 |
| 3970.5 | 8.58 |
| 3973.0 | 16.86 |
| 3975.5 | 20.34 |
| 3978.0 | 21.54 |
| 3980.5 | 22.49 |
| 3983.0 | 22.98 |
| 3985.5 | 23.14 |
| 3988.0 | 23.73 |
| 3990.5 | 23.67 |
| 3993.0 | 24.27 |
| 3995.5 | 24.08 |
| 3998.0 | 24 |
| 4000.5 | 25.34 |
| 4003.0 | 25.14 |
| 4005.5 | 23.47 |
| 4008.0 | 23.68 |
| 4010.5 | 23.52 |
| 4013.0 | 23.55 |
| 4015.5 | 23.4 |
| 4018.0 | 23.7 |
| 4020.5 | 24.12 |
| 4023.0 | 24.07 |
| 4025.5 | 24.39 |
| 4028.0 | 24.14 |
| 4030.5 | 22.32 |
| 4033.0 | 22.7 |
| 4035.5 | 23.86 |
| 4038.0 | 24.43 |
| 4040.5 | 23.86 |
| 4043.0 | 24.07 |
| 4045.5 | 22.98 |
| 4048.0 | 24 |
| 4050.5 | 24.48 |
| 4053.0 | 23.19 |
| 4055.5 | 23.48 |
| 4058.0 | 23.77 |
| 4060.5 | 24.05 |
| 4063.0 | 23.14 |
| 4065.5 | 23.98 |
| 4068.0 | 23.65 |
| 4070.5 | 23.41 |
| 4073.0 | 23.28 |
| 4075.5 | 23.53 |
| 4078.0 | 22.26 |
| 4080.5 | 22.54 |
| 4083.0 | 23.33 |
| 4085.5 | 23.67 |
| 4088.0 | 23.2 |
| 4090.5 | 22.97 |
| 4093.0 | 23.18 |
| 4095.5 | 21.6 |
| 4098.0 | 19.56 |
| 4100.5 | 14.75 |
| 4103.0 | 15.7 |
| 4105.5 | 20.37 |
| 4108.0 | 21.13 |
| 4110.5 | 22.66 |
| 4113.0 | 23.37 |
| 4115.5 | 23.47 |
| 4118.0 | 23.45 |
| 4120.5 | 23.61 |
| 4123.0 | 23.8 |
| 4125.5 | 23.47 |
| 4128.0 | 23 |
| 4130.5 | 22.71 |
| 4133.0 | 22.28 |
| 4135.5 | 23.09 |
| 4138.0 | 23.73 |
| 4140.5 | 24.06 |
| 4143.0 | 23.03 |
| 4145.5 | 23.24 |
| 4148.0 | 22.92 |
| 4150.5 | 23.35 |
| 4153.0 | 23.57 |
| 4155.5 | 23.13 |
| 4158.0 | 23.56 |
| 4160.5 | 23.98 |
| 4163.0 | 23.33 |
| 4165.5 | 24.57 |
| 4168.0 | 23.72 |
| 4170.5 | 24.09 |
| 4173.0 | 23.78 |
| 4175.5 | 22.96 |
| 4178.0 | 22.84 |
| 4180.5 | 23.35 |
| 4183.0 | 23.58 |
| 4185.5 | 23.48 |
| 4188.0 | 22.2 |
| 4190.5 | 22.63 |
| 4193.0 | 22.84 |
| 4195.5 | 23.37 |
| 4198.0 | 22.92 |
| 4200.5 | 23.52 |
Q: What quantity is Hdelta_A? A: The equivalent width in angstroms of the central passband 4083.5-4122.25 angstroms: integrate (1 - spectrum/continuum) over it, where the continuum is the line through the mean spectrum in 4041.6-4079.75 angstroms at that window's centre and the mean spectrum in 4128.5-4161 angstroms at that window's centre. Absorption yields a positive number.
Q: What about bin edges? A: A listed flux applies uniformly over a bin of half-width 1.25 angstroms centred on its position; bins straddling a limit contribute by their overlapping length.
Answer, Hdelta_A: 3.0 angstroms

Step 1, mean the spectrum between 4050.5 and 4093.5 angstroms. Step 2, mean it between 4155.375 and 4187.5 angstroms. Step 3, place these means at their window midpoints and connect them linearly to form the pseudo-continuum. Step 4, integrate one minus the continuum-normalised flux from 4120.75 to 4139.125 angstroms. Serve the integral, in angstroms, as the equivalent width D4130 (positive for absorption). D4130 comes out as 0.2 angstroms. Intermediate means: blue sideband 23.4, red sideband 23.6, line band 23.2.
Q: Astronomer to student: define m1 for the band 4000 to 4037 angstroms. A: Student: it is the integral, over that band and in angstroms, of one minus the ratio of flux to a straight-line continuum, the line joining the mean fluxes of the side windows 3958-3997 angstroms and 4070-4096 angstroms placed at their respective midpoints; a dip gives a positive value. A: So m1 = -4.8 angstroms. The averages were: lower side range 19.8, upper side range 23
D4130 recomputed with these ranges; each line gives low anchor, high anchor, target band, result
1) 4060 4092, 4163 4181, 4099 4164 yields 2.77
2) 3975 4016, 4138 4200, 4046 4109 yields 2.93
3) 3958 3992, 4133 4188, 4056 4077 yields -2.26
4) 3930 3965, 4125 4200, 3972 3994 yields -2.36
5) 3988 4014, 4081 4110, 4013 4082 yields -3.27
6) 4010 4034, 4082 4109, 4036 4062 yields -1.43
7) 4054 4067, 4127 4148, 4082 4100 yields 0.99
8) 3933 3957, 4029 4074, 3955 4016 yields -0.05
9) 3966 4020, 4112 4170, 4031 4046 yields -0.99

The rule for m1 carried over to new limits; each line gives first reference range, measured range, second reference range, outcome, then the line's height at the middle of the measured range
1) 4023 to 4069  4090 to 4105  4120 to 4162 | 2.6 angstroms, 23.5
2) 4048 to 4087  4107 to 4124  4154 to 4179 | 0.3 angstroms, 23.5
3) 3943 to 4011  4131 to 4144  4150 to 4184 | 0.0 angstroms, 23.2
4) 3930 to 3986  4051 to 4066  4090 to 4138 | -2.1 angstroms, 20.7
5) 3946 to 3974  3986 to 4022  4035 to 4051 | -4.4 angstroms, 21.4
